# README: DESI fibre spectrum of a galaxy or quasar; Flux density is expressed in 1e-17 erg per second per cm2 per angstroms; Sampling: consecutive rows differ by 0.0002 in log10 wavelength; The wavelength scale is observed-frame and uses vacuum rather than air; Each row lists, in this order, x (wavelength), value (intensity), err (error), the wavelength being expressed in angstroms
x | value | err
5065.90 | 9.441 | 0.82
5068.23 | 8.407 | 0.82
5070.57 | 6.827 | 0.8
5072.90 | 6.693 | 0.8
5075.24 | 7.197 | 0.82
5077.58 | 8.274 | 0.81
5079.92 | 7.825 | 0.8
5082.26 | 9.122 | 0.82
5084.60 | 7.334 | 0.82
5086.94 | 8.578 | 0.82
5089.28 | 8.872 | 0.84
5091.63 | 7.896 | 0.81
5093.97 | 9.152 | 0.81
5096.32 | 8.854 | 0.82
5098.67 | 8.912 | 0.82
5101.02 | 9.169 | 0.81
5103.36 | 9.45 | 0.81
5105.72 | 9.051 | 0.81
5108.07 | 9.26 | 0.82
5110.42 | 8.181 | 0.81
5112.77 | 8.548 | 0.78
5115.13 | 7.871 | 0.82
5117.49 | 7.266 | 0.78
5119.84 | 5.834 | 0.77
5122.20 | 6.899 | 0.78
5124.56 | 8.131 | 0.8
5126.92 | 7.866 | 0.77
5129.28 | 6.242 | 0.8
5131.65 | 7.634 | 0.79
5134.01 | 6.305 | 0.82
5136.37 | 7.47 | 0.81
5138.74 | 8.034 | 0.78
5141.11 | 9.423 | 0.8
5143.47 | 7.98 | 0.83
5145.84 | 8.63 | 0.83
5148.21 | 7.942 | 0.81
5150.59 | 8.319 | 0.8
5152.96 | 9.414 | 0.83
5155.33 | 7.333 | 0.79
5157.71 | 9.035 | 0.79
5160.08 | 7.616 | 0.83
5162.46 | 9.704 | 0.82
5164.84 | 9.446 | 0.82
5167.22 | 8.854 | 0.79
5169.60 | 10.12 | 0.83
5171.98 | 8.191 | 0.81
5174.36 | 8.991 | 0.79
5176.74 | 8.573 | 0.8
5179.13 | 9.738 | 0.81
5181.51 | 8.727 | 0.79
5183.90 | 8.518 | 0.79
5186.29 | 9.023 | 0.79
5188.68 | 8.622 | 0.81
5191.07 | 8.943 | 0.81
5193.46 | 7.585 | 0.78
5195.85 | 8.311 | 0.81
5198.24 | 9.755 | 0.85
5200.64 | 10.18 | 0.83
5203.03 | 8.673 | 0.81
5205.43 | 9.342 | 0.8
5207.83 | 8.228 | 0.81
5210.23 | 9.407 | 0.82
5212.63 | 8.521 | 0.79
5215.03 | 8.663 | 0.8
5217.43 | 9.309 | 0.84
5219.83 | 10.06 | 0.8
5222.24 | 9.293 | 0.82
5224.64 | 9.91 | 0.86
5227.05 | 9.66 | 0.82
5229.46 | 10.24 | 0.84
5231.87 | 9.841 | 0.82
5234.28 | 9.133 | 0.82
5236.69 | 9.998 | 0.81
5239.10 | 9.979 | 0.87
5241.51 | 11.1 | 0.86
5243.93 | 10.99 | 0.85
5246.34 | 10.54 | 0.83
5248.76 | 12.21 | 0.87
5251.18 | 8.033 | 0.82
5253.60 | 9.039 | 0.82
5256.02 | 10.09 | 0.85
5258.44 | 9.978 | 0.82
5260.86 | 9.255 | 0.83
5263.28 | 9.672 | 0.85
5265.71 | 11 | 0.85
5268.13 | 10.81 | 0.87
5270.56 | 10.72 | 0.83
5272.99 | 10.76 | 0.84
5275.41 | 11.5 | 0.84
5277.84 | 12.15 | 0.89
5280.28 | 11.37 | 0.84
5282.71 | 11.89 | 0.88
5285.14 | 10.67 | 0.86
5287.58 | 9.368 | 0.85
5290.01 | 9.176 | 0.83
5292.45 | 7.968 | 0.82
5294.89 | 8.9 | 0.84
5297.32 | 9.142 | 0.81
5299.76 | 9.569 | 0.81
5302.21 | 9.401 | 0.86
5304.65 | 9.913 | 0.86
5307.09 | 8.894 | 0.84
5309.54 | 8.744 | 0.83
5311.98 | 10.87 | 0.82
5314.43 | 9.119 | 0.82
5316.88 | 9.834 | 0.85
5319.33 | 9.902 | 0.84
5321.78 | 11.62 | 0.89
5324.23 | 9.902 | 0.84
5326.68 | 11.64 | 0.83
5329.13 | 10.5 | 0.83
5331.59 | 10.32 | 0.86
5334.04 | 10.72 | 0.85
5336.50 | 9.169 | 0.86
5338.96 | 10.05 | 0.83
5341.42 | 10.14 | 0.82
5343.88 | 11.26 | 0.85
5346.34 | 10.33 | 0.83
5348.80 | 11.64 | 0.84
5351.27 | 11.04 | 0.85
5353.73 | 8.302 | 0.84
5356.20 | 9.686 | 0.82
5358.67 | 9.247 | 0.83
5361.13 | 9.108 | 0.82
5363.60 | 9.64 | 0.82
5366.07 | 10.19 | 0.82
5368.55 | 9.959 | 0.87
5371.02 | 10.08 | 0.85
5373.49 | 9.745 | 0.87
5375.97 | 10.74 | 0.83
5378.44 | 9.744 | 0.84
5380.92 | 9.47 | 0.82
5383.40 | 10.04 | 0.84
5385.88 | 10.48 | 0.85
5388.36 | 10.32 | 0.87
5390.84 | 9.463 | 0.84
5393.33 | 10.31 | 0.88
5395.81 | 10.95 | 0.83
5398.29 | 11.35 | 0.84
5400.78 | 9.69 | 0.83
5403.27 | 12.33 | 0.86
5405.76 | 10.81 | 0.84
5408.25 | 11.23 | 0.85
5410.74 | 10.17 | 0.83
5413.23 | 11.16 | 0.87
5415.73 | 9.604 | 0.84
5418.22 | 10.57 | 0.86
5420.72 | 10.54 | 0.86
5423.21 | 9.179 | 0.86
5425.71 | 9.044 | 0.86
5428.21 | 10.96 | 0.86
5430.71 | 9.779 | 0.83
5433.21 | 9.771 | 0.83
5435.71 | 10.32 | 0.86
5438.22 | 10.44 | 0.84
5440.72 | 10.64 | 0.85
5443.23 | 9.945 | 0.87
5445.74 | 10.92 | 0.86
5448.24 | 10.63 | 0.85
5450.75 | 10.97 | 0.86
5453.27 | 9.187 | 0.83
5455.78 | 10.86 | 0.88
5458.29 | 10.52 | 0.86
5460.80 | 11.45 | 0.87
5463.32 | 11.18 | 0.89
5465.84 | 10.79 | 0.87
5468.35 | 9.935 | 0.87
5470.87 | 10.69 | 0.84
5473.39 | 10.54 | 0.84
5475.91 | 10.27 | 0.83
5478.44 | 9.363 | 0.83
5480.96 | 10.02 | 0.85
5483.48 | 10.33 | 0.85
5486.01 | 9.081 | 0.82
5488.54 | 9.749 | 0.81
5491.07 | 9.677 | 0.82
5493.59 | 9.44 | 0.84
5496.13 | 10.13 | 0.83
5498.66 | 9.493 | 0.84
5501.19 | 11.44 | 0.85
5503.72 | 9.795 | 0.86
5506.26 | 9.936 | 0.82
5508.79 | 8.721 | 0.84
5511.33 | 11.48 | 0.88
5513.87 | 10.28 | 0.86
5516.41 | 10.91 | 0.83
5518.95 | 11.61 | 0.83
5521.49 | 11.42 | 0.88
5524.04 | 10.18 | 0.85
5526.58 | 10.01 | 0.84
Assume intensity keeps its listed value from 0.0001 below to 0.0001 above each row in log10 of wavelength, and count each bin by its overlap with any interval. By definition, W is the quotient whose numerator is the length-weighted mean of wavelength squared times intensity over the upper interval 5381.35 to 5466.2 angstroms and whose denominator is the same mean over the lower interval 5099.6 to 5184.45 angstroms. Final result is 1.39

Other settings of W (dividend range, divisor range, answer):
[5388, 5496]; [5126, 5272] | 1.24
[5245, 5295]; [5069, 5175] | 1.32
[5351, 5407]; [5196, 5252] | 1.11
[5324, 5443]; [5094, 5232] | 1.29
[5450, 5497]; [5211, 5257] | 1.14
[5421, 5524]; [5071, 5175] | 1.42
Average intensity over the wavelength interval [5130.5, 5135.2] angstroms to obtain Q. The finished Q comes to 6.98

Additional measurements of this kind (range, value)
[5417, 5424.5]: 10.1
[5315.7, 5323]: 10.5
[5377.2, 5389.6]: 10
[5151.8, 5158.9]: 8.59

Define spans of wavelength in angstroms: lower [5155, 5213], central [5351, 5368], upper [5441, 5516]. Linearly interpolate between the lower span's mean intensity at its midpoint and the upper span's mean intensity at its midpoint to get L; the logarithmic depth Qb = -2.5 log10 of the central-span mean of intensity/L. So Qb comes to 0.02 mag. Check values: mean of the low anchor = 8.88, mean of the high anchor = 10.2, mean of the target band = 9.53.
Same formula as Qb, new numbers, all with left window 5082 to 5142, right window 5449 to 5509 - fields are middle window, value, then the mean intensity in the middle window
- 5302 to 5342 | -0.086 mag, 10.1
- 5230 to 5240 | -0.113 mag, 9.77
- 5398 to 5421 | -0.100 mag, 10.7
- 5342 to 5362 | -0.071 mag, 10.1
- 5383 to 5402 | -0.071 mag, 10.3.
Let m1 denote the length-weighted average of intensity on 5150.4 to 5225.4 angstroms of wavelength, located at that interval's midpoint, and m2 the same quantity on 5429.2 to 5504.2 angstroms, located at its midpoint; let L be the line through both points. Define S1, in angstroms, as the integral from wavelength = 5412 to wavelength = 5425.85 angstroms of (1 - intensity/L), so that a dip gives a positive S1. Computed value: -0.1 angstroms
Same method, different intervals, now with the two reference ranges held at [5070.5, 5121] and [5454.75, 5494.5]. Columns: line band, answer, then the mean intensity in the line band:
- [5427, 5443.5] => -0.40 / 10.3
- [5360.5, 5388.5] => -0.72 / 9.96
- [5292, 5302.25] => 0.30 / 9.03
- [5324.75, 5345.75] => -2.10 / 10.5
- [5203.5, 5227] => -0.90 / 9.2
